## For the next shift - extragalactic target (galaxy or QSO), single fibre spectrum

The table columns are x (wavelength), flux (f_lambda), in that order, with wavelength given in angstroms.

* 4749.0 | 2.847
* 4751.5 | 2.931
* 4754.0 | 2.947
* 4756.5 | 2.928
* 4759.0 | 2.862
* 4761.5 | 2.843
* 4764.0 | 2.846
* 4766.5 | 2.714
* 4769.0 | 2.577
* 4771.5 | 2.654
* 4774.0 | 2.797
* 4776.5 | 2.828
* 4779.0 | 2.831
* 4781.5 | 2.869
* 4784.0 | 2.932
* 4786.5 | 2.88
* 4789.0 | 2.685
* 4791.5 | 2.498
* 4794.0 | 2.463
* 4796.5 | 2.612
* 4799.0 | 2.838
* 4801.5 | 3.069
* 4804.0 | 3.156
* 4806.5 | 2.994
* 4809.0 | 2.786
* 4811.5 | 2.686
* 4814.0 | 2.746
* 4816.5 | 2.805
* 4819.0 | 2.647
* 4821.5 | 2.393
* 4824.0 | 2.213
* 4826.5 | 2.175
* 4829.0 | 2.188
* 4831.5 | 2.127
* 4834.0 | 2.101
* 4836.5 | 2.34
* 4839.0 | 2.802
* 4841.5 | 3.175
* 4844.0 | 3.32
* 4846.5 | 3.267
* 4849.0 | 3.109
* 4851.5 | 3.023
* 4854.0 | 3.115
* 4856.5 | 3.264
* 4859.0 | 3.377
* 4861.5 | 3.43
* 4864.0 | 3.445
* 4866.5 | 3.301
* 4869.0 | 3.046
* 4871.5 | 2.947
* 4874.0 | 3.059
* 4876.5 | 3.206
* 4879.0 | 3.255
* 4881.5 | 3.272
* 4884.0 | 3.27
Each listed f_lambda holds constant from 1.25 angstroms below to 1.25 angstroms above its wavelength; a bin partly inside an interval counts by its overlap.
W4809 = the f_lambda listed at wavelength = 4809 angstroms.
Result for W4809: 2.786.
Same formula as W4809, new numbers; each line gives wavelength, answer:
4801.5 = 3.069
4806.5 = 2.994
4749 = 2.847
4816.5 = 2.805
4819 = 2.647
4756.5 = 2.928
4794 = 2.463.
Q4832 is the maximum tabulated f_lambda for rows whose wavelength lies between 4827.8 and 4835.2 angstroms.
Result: 2.188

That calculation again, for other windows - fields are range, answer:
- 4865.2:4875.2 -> 3.301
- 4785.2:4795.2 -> 2.88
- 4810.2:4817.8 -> 2.805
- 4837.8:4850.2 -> 3.32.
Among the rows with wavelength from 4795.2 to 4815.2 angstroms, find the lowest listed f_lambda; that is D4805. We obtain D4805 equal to 2.612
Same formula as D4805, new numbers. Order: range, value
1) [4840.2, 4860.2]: 3.023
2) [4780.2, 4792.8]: 2.498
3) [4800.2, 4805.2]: 3.069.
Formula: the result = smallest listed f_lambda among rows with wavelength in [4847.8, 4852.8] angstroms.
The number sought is 3.023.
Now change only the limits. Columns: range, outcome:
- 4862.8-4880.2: 2.947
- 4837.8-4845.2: 2.802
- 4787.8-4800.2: 2.463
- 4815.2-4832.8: 2.127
